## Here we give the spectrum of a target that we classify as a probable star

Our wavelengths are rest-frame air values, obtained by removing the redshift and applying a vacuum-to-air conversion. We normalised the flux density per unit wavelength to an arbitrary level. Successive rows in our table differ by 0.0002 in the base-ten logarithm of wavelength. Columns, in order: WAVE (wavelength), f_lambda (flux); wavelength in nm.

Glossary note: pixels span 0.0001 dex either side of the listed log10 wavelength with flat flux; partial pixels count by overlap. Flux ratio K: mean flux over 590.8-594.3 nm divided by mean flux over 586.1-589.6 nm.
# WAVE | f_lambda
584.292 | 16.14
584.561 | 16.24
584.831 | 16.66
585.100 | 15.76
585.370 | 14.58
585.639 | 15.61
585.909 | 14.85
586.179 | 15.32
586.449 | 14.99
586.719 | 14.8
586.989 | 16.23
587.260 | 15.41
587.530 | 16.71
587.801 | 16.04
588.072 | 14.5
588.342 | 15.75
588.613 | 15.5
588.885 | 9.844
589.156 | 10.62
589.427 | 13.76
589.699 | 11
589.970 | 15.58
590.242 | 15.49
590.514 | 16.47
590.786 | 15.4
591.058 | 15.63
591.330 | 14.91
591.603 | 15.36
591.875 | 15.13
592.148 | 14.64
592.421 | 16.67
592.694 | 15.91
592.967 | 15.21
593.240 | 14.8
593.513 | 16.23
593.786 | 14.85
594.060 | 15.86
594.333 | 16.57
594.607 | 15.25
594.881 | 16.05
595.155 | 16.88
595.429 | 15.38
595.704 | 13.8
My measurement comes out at 1.07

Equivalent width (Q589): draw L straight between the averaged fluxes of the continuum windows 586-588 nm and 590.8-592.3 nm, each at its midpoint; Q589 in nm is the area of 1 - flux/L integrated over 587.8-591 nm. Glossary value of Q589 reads 0.26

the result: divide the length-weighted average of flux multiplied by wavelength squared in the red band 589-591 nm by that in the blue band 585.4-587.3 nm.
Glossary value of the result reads 0.93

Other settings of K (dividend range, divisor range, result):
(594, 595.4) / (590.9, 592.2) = 1.06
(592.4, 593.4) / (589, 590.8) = 1.12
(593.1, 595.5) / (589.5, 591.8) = 1.06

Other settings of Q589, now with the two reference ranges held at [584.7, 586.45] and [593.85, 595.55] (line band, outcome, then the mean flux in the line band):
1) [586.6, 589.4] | 0.19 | 14.5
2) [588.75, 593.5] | 0.36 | 14.5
